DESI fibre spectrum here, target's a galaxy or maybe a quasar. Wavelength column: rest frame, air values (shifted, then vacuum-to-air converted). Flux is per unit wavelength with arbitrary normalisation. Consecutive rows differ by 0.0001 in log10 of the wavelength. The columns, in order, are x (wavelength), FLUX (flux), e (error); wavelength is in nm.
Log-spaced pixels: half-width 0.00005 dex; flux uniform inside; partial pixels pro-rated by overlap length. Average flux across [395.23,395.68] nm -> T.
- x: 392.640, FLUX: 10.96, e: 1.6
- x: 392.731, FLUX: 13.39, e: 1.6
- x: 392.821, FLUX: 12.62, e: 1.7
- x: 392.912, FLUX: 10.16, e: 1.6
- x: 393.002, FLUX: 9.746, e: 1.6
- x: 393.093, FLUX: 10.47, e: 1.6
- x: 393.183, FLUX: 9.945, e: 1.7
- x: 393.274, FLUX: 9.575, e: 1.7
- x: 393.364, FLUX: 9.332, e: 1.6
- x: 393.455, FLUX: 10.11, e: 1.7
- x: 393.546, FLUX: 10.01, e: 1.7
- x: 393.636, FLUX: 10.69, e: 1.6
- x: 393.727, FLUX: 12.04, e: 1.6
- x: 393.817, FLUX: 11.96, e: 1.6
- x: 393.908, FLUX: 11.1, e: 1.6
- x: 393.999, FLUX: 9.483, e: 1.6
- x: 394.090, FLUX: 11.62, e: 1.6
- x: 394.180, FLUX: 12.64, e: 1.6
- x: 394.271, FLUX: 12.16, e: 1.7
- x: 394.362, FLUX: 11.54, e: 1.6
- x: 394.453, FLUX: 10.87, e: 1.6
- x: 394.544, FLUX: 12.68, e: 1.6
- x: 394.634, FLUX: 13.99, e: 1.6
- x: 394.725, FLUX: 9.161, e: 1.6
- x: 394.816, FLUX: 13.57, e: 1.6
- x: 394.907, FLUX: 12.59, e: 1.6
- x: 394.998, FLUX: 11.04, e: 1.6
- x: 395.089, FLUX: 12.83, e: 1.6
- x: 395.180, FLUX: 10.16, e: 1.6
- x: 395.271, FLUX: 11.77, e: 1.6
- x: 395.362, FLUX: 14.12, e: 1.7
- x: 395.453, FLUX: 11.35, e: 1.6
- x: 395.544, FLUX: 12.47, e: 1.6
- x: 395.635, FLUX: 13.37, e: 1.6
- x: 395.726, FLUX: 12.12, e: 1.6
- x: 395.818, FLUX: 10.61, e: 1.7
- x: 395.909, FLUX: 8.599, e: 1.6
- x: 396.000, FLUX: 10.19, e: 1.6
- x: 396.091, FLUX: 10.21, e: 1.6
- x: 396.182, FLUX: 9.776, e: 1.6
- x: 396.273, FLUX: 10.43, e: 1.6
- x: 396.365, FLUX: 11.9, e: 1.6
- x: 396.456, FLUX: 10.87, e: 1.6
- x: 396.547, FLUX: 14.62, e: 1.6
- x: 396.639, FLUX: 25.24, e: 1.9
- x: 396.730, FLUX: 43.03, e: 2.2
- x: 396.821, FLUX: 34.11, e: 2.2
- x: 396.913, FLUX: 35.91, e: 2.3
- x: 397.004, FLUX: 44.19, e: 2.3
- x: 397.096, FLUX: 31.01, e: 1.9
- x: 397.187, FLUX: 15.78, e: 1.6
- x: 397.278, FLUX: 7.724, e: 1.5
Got 12.6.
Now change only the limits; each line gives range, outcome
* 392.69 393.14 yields 11.3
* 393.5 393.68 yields 10.4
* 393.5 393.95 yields 11.2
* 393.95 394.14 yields 10.6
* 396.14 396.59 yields 11.5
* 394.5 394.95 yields 12.4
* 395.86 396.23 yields 9.73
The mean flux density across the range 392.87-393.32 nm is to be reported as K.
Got 9.99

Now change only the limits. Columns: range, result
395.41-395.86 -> 12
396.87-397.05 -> 40.1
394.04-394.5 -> 11.7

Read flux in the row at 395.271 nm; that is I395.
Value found 11.77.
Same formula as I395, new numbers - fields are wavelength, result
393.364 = 9.332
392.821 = 12.62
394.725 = 9.161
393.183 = 9.945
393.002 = 9.746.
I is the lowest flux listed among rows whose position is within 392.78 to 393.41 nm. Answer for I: 9.332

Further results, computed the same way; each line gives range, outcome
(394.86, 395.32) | 10.16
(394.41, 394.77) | 9.161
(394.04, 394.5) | 10.87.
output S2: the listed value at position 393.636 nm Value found 10.69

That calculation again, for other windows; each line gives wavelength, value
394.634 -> 13.99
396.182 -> 9.776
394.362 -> 11.54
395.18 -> 10.16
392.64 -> 10.96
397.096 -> 31.01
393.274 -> 9.575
